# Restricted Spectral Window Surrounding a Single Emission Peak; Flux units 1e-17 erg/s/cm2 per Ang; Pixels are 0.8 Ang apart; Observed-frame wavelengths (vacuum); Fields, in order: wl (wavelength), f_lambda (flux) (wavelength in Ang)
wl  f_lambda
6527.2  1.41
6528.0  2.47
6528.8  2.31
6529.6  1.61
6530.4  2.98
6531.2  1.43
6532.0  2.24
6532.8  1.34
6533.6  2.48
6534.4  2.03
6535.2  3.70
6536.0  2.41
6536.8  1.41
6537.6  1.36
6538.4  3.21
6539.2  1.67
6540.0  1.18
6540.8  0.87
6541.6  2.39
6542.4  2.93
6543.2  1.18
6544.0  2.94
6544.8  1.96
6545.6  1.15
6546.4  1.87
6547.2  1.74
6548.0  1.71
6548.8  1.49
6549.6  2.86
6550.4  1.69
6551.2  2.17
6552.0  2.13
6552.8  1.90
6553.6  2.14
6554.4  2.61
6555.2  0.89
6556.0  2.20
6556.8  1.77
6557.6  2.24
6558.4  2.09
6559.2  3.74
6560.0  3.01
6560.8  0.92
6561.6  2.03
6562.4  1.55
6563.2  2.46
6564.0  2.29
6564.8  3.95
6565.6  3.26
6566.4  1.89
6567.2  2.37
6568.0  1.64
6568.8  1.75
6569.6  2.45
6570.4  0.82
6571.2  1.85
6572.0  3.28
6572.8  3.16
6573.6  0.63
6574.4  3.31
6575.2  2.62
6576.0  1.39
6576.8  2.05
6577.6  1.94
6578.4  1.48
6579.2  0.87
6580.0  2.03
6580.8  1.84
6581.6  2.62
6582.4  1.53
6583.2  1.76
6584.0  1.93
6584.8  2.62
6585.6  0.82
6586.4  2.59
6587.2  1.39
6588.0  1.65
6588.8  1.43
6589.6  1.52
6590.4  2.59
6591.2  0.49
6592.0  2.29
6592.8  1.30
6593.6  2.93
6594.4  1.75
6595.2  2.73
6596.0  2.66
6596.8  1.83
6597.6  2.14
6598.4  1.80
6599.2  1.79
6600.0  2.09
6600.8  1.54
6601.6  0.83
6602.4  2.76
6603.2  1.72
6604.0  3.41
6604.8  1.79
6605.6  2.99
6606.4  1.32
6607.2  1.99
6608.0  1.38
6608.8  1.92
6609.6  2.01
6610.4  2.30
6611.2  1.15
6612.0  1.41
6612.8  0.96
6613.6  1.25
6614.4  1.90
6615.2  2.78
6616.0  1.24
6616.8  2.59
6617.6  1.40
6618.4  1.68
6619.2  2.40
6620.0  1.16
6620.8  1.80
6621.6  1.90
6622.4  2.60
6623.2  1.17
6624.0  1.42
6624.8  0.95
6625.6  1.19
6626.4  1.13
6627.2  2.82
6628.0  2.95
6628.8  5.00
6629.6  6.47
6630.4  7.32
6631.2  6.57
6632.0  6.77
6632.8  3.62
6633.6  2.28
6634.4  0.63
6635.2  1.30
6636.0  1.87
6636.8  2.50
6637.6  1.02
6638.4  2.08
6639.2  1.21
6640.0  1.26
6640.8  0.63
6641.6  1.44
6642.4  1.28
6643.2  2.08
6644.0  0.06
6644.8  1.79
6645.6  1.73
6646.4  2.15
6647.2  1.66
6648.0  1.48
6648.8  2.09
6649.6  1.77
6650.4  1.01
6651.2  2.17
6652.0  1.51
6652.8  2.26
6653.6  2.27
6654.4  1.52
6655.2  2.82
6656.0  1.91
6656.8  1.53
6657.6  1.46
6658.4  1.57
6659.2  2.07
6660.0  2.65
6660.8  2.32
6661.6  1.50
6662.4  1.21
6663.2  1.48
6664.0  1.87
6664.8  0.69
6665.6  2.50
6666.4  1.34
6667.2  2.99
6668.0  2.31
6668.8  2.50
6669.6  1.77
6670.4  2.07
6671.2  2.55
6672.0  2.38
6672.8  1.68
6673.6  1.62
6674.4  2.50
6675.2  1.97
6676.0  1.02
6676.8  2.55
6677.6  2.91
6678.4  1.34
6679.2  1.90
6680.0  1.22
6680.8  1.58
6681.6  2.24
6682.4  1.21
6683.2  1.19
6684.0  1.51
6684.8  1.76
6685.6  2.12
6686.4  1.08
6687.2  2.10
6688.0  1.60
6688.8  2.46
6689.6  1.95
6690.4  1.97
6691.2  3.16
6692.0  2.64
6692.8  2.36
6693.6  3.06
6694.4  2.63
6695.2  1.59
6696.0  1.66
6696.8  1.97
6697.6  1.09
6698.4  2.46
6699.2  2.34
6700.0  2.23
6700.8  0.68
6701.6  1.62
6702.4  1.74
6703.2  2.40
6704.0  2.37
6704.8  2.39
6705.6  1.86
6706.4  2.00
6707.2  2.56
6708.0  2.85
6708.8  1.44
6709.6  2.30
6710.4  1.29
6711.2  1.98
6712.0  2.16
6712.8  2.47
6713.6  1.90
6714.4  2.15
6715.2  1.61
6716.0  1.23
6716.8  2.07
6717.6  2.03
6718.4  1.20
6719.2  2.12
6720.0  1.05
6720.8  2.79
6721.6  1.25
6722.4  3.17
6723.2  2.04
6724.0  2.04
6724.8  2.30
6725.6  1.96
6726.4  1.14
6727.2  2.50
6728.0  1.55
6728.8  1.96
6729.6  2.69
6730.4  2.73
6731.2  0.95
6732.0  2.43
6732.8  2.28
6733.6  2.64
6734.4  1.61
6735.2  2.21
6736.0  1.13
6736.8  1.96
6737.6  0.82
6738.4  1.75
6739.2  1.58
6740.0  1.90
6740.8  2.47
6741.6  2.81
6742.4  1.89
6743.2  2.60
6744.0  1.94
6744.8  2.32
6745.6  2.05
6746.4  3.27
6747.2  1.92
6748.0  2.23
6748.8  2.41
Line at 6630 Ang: H-beta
